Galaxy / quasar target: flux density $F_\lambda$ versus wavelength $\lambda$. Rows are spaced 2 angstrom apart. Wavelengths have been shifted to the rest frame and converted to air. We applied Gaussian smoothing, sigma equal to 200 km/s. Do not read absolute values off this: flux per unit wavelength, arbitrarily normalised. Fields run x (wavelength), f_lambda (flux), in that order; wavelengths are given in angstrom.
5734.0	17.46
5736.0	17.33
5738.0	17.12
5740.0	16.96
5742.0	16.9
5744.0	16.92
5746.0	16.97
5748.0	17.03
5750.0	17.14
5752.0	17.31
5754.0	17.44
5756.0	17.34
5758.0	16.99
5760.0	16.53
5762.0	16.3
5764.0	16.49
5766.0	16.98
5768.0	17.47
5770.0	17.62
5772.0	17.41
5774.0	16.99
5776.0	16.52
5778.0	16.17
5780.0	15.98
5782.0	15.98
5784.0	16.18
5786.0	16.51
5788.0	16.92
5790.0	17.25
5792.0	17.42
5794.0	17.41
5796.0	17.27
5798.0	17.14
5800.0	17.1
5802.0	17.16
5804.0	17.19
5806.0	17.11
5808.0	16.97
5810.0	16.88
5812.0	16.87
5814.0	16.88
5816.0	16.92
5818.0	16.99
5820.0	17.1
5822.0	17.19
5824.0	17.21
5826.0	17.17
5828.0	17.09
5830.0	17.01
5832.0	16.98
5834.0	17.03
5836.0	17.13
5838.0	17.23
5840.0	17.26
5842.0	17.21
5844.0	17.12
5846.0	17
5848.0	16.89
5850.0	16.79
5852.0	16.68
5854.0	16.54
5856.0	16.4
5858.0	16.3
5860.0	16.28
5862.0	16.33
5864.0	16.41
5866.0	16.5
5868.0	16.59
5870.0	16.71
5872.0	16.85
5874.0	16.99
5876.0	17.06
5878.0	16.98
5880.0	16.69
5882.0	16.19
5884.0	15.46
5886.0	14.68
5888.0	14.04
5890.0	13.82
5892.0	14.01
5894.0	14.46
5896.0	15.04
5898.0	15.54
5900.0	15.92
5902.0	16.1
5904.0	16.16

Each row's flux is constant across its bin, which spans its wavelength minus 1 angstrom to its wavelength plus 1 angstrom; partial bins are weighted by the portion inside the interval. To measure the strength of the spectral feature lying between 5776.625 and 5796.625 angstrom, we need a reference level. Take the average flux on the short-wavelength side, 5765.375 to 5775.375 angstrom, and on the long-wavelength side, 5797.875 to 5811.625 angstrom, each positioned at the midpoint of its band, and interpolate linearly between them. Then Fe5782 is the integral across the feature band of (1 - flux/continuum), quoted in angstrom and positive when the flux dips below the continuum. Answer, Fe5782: 0.6 angstrom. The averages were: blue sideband 17.3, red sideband 17.1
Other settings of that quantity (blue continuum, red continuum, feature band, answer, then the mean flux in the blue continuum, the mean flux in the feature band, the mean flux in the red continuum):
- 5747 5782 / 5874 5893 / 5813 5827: -0.7 angstrom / 16.9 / 17.1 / 15.5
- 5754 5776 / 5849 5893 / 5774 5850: -1.6 angstrom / 17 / 17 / 16.1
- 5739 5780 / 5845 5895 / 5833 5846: -0.6 angstrom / 16.9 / 17.2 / 16.1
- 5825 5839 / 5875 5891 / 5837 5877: -1.0 angstrom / 17.1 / 16.8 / 15.6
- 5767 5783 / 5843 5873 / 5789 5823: -0.8 angstrom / 16.8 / 17.1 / 16.6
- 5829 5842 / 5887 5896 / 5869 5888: -1.8 angstrom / 17.1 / 16.3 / 14.2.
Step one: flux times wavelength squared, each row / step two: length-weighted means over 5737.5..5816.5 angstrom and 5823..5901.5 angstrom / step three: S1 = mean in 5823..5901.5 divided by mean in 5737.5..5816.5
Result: 0.99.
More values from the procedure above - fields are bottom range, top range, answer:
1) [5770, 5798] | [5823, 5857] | 1.03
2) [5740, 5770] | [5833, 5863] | 1.02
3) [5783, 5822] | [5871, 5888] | 0.98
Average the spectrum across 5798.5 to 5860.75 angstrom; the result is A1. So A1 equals 17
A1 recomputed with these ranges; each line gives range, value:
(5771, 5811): 16.9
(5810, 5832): 17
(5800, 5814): 17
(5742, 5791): 16.9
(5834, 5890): 16.5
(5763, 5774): 17.2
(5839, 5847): 17.1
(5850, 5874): 16.5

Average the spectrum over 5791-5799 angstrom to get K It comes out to 17.3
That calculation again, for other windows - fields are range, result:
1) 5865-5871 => 16.6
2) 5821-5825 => 17.2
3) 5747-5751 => 17.1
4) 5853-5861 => 16.4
